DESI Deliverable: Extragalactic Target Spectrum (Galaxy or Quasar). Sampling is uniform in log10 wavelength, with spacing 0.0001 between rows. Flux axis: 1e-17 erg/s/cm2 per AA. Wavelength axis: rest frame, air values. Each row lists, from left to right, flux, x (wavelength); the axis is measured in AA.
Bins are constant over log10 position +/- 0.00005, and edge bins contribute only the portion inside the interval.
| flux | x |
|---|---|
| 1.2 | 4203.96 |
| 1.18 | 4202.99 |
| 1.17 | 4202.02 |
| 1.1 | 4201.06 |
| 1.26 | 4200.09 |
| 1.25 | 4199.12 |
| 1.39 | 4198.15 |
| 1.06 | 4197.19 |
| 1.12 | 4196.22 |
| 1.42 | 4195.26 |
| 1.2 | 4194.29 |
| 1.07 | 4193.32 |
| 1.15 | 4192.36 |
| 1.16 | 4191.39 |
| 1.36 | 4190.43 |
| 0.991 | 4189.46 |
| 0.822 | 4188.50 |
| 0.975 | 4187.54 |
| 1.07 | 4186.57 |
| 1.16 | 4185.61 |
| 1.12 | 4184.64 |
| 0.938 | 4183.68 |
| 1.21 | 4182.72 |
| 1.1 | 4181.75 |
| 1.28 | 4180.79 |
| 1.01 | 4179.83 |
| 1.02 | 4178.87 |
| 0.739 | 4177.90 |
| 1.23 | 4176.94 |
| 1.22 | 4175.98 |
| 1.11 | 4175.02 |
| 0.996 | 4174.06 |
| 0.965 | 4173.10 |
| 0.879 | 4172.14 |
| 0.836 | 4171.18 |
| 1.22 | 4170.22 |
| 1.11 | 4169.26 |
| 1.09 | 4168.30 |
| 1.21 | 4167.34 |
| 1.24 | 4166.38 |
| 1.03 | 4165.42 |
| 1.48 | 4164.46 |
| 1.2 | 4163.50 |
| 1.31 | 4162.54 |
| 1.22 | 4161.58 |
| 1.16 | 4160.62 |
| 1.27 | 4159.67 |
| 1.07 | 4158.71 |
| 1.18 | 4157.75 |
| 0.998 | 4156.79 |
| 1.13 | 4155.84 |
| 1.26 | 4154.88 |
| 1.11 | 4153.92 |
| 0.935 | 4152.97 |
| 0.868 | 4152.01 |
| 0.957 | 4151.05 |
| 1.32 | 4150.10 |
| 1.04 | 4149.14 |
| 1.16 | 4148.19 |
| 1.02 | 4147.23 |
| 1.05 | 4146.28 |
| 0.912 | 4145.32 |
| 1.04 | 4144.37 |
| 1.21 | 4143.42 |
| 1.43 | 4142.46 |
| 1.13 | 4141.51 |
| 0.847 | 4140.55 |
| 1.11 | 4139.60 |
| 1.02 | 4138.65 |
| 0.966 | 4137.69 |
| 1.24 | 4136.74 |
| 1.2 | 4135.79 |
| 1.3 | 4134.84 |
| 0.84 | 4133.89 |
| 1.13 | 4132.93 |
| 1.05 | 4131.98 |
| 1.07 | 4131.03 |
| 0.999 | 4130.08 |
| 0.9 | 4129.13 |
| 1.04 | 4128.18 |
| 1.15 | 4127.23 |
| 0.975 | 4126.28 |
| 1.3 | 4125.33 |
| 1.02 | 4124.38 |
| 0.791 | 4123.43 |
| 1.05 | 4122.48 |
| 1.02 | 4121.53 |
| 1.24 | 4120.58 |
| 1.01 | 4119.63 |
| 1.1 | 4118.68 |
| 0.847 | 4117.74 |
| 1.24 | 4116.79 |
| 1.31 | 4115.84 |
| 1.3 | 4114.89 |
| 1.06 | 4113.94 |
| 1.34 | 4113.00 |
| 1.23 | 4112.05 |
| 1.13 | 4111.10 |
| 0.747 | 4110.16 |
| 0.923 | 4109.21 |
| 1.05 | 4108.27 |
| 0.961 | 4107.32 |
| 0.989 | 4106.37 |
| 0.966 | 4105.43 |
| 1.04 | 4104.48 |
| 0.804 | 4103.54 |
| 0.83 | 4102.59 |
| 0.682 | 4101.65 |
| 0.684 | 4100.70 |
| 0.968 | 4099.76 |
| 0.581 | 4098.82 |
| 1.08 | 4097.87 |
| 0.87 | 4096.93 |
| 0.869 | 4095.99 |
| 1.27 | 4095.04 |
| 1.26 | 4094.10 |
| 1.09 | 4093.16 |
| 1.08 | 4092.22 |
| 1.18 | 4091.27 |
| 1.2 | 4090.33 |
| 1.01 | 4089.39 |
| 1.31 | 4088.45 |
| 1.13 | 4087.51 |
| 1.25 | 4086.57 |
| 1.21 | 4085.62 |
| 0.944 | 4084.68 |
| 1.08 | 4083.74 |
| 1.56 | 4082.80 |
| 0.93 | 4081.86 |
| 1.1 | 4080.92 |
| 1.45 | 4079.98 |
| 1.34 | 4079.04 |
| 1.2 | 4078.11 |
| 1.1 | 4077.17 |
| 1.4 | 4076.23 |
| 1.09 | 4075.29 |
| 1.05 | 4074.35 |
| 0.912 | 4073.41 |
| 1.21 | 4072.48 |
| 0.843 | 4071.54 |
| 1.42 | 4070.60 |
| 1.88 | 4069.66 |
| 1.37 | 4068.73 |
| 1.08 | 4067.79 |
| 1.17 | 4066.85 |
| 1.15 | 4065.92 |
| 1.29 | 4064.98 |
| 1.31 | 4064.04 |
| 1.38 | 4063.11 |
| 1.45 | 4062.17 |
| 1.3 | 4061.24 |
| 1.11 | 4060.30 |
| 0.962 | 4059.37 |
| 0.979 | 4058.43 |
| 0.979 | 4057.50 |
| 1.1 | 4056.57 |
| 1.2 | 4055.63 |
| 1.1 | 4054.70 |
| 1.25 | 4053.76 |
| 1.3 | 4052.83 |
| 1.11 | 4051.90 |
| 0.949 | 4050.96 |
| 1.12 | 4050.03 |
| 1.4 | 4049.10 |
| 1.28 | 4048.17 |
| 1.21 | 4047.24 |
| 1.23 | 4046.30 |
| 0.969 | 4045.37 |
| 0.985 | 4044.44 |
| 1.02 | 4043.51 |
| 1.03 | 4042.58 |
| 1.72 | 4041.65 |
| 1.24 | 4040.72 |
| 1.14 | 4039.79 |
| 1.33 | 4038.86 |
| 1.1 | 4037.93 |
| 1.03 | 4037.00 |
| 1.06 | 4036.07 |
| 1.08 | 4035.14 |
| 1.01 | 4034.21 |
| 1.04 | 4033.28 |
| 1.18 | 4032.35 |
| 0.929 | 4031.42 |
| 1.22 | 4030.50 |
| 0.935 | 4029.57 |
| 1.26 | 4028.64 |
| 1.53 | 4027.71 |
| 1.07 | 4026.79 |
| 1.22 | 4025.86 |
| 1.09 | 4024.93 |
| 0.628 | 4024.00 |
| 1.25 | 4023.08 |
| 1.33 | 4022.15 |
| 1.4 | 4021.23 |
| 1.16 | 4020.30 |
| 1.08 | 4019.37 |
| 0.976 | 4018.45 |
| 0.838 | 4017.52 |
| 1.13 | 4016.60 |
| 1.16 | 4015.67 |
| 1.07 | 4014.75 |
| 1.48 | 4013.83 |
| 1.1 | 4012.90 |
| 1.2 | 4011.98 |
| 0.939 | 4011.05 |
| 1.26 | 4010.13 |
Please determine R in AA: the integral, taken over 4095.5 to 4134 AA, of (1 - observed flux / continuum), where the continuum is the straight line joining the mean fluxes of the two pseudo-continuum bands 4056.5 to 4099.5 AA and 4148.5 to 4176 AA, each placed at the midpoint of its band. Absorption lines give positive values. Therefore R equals 4.6 AA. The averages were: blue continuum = 1.16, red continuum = 1.12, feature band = 1.01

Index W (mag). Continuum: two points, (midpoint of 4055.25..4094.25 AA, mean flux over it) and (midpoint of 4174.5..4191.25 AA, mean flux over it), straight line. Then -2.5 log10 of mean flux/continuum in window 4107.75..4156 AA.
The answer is 0.05 mag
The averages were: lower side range 1.19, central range 1.08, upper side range 1.08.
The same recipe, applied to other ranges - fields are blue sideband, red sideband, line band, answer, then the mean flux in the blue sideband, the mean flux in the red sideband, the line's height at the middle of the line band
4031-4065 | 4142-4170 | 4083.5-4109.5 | 0.139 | 1.16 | 1.14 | 1.15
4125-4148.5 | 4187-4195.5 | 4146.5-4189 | 0.005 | 1.08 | 1.12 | 1.1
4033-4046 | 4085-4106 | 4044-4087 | -0.110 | 1.13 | 1.02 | 1.08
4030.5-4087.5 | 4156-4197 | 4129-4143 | 0.050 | 1.18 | 1.12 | 1.14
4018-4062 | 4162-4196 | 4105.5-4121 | 0.037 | 1.14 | 1.11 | 1.13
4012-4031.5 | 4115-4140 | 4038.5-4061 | -0.029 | 1.14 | 1.08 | 1.12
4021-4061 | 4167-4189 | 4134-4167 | -0.053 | 1.14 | 1.06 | 1.07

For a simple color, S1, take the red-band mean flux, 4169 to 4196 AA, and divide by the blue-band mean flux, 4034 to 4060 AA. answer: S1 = 0.95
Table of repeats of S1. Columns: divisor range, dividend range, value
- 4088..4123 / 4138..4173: 1.07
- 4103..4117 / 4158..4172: 1.09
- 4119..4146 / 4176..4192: 1.01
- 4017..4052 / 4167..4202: 0.98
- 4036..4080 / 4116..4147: 0.90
